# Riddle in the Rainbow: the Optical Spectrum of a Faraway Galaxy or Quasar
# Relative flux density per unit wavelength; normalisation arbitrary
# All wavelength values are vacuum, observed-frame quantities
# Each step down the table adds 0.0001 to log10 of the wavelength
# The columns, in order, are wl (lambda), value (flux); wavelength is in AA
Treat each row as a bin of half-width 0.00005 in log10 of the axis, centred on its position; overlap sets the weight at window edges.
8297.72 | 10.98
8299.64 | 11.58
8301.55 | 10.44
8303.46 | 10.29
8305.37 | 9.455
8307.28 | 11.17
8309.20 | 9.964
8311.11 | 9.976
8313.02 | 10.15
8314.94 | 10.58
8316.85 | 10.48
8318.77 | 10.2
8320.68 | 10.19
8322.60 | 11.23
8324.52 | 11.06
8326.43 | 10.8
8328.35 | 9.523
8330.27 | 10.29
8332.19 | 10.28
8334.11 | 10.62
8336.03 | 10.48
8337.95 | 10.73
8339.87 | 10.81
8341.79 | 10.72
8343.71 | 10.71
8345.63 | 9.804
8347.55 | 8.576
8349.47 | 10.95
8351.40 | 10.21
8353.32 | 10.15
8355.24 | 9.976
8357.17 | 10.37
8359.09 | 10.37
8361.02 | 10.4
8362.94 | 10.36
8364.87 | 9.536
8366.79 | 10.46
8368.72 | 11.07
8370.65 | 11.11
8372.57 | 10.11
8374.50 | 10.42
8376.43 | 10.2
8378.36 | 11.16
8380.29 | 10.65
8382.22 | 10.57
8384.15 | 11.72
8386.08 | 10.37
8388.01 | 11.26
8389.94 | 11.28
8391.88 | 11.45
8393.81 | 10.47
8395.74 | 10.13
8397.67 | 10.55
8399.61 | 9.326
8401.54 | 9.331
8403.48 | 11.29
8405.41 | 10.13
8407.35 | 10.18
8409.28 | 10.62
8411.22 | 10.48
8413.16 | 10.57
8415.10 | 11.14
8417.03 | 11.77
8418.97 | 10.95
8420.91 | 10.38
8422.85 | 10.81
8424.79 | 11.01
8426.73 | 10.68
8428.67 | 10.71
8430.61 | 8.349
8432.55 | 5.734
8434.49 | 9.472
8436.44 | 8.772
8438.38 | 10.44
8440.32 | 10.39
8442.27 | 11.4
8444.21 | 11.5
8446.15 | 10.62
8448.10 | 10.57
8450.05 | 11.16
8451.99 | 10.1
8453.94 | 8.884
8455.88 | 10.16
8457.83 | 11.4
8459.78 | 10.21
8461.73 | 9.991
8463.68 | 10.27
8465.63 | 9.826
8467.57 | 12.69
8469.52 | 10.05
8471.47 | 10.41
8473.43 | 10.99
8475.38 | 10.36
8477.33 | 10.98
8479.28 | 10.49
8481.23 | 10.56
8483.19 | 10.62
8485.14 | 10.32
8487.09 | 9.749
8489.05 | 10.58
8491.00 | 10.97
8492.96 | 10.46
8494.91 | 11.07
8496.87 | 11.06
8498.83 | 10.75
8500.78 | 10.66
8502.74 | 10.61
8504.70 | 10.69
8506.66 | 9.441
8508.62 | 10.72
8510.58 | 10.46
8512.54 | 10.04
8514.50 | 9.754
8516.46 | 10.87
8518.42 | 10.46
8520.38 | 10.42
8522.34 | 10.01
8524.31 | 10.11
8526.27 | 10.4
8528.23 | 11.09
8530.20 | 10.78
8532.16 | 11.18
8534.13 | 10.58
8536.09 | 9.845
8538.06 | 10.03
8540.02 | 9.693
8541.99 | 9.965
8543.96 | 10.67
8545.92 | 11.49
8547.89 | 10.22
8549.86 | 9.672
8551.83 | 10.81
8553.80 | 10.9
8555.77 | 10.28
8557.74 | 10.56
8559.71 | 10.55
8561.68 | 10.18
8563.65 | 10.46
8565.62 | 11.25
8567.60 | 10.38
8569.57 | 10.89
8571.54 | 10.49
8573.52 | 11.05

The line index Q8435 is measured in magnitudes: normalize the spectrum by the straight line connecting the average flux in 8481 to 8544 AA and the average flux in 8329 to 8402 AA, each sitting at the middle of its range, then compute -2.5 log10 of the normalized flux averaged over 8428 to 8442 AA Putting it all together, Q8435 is 0.14 mag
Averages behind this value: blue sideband 10.5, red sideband 10.4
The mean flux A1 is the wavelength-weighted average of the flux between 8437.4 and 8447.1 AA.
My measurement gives 10.9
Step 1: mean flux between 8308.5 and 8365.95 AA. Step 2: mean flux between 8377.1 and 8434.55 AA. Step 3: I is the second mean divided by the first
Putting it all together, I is 1.0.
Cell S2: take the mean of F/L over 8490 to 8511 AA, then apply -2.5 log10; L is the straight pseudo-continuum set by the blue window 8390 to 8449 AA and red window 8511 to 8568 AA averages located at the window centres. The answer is -0.02 mag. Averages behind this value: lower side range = 10.3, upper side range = 10.4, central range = 10.6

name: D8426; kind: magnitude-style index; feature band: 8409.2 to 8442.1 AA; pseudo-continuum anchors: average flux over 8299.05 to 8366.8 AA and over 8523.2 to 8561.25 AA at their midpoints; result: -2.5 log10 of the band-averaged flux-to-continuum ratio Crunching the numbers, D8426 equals 0.026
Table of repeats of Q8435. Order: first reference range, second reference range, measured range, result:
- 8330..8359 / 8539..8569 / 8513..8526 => 0.02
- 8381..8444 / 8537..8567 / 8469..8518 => -0.01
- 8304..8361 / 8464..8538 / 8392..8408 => 0.02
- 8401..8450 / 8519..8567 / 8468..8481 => -0.03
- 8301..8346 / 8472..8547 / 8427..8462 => 0.05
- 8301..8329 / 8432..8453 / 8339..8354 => 0.01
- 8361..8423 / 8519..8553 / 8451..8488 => 0.01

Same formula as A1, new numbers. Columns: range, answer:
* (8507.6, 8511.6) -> 10.6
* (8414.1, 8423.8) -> 11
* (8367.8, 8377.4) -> 10.6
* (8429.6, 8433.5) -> 7.09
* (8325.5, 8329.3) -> 10.2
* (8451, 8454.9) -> 9.51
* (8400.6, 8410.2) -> 10.3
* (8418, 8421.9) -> 10.7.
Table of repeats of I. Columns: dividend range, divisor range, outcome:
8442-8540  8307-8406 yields 1.01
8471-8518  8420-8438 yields 1.10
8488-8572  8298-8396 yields 1.00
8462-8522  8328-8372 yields 1.02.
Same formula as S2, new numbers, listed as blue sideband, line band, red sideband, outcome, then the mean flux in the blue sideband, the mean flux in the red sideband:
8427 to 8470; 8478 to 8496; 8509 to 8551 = -0.03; 10.1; 10.4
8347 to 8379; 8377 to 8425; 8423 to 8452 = -0.05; 10.3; 10.1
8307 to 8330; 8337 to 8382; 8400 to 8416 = 0.00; 10.4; 10.4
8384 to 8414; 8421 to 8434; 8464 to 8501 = 0.11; 10.5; 10.7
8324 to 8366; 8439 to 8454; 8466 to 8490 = -0.01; 10.3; 10.6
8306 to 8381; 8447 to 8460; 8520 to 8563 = 0.01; 10.4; 10.4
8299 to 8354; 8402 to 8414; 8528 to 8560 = -0.01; 10.4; 10.5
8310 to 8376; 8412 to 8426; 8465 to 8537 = -0.05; 10.4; 10.5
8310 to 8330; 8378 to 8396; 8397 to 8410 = -0.07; 10.4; 10.2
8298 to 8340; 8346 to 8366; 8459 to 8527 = 0.04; 10.5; 10.5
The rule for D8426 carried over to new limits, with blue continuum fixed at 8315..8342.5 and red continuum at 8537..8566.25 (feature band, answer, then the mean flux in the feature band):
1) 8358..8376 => 0.009 mag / 10.4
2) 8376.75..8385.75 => -0.042 mag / 10.9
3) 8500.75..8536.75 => 0.003 mag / 10.4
